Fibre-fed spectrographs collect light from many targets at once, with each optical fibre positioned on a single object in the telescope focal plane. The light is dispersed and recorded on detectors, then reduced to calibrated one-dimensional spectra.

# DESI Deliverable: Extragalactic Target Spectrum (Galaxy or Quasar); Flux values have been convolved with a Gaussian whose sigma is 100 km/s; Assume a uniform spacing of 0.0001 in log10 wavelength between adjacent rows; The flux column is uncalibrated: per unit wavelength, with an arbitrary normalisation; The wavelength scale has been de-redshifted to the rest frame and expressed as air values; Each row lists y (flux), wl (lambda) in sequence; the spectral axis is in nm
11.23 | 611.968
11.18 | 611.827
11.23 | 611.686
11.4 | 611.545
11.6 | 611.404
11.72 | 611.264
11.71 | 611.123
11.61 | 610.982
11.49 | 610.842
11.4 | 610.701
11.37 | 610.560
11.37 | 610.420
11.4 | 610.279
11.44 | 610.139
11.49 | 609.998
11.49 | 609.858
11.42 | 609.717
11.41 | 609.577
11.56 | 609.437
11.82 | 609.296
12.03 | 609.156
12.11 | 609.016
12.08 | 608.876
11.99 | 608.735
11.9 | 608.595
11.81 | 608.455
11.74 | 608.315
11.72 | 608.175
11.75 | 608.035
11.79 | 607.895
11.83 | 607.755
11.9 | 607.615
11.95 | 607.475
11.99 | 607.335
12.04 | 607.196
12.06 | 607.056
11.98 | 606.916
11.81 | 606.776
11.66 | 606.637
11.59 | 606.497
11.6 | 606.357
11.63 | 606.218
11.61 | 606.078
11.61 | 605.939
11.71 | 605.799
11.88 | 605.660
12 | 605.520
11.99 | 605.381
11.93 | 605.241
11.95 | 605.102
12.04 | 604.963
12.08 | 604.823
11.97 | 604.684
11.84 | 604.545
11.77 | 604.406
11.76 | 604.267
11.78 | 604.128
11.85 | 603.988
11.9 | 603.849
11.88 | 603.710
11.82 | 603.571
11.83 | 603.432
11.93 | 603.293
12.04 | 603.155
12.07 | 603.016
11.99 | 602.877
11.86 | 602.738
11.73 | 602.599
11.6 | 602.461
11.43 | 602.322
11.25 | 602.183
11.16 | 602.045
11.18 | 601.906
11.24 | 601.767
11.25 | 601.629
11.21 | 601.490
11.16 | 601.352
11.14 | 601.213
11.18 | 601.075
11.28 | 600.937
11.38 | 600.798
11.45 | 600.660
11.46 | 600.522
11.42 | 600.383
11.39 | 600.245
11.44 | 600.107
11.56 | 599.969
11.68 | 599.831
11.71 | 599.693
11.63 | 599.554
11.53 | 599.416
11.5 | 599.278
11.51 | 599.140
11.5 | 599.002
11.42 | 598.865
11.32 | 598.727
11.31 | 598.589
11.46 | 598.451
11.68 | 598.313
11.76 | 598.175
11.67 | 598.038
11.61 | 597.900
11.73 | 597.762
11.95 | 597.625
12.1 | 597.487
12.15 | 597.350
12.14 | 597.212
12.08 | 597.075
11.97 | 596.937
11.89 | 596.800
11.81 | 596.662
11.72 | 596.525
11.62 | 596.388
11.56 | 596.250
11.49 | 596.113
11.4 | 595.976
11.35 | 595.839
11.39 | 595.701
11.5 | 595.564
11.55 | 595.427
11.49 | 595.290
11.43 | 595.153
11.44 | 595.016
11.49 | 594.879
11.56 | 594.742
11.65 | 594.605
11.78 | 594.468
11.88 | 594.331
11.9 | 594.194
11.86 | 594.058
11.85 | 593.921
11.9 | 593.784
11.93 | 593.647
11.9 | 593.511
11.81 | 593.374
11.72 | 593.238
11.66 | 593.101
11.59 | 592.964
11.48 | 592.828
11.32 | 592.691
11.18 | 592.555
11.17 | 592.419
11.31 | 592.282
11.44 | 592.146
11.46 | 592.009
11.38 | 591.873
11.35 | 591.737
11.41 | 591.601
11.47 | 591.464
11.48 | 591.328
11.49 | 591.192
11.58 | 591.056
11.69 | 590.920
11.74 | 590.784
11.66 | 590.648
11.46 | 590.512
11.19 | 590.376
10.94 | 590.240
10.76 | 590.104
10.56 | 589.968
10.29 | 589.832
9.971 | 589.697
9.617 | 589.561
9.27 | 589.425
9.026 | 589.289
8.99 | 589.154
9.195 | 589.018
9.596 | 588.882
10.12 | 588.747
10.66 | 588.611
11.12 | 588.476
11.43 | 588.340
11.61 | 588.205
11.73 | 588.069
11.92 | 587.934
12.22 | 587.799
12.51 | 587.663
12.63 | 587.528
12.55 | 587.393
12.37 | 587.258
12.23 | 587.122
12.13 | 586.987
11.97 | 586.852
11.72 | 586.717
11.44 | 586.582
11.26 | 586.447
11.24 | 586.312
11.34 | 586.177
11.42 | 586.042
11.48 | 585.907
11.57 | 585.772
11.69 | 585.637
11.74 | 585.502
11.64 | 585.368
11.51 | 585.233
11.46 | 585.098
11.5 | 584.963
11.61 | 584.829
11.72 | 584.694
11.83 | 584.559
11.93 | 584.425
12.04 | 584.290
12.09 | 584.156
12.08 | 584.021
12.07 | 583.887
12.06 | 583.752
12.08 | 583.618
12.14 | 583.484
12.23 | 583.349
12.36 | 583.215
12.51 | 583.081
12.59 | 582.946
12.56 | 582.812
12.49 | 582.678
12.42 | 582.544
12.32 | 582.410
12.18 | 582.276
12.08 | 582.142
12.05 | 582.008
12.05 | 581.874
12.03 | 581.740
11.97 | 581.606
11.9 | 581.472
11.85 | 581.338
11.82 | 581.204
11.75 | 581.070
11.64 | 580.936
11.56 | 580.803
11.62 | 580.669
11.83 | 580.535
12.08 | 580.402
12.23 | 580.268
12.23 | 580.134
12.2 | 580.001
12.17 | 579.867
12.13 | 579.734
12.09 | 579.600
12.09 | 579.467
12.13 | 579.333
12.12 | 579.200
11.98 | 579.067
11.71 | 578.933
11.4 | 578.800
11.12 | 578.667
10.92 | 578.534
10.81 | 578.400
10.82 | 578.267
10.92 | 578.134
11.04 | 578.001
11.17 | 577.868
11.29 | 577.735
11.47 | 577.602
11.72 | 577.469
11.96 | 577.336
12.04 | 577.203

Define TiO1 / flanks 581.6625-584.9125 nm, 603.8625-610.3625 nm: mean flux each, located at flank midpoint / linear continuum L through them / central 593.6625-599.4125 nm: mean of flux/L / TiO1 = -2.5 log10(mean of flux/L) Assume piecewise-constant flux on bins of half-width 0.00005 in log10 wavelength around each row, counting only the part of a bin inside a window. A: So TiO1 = 0.03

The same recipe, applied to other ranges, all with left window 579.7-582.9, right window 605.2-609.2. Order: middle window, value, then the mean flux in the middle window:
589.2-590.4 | 0.183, 10.1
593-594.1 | 0.013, 11.8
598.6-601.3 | 0.043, 11.4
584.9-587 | 0.043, 11.6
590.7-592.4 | 0.046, 11.5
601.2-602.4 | 0.063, 11.2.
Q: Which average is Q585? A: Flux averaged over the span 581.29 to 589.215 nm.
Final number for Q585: 11.7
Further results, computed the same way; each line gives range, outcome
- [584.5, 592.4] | 11.3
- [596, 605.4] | 11.7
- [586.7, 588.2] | 12.2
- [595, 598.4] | 11.7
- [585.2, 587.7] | 11.8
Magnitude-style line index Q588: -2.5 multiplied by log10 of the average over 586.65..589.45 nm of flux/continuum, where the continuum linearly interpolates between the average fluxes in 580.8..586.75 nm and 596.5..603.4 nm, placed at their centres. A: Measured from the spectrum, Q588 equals 0.06 mag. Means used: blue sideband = 11.9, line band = 11.2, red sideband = 11.6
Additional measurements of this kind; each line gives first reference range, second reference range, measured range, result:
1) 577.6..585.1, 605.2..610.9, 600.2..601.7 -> 0.04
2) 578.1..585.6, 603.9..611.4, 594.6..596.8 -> 0.03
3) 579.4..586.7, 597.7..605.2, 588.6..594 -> 0.07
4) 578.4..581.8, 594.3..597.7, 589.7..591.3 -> 0.05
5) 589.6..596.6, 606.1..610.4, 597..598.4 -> -0.03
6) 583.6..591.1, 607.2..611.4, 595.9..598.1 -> -0.03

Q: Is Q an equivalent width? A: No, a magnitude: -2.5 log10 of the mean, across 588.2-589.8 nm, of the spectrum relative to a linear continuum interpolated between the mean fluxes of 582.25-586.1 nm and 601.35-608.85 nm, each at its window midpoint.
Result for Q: 0.19 mag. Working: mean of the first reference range 12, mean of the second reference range 11.8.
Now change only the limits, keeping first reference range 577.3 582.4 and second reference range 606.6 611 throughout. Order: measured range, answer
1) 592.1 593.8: 0.02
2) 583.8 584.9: -0.02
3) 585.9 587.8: -0.01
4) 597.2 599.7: 0.01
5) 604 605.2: -0.01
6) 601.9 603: 0.02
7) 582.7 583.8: -0.05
